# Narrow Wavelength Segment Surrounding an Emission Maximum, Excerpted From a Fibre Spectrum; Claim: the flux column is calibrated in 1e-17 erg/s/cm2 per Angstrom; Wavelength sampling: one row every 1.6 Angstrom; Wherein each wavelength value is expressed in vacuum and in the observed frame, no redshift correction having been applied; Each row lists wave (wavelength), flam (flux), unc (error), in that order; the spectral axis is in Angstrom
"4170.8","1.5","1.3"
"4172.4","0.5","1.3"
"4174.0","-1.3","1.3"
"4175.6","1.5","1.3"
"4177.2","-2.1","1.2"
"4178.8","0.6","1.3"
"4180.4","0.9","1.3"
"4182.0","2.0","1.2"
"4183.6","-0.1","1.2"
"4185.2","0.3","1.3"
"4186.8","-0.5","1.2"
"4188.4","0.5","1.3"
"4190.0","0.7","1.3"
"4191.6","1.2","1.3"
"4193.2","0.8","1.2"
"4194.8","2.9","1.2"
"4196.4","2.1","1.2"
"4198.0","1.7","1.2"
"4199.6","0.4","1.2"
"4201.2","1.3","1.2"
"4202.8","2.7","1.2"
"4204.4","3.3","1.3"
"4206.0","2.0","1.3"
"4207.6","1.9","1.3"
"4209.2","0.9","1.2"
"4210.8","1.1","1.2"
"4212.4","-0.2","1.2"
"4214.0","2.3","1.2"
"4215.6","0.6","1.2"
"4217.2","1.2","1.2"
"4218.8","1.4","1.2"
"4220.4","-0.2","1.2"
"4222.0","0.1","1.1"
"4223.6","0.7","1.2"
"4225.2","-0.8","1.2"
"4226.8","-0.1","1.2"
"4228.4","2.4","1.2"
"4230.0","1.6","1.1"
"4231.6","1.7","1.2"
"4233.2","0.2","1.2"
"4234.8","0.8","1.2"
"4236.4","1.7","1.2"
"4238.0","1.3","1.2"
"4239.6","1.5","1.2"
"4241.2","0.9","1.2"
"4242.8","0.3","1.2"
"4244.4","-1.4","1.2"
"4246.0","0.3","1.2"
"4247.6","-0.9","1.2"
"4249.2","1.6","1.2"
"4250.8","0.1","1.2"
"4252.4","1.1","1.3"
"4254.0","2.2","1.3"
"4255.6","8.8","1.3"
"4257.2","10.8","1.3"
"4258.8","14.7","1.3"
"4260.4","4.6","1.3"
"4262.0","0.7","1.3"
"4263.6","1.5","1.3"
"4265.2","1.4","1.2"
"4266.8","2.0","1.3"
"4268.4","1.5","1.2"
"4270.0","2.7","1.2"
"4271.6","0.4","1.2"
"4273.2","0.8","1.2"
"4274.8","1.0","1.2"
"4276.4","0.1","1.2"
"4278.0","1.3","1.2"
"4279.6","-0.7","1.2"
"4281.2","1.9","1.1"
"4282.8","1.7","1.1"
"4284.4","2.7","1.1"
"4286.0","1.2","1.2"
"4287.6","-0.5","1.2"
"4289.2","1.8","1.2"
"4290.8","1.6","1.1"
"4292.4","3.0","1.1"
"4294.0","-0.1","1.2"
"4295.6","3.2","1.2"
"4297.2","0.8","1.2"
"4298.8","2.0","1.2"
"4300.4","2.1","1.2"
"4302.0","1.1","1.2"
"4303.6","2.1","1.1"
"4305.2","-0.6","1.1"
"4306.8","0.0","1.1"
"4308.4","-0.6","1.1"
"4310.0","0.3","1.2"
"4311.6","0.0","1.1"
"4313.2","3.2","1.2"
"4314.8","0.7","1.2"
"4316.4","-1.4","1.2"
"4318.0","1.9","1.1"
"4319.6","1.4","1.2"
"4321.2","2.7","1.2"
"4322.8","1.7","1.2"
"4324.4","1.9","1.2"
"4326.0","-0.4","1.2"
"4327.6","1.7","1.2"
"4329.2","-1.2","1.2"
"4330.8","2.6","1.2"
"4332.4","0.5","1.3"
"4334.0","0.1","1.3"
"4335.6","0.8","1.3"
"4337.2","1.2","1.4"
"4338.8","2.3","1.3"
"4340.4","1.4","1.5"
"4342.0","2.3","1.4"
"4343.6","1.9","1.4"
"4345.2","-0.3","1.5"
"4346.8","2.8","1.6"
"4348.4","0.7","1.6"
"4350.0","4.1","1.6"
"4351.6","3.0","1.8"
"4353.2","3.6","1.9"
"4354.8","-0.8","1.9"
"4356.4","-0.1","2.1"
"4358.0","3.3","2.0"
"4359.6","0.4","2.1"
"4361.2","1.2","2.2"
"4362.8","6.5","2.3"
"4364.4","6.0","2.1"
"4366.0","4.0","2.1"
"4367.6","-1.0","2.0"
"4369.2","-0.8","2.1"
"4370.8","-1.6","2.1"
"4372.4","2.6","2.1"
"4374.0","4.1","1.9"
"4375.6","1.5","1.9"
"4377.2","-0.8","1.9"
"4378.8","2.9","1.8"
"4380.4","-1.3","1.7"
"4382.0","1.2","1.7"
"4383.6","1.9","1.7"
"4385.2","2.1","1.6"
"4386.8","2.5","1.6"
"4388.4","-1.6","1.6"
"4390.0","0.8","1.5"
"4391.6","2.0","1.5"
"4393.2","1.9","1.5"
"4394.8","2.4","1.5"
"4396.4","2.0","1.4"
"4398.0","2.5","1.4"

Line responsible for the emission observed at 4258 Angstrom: [O II]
